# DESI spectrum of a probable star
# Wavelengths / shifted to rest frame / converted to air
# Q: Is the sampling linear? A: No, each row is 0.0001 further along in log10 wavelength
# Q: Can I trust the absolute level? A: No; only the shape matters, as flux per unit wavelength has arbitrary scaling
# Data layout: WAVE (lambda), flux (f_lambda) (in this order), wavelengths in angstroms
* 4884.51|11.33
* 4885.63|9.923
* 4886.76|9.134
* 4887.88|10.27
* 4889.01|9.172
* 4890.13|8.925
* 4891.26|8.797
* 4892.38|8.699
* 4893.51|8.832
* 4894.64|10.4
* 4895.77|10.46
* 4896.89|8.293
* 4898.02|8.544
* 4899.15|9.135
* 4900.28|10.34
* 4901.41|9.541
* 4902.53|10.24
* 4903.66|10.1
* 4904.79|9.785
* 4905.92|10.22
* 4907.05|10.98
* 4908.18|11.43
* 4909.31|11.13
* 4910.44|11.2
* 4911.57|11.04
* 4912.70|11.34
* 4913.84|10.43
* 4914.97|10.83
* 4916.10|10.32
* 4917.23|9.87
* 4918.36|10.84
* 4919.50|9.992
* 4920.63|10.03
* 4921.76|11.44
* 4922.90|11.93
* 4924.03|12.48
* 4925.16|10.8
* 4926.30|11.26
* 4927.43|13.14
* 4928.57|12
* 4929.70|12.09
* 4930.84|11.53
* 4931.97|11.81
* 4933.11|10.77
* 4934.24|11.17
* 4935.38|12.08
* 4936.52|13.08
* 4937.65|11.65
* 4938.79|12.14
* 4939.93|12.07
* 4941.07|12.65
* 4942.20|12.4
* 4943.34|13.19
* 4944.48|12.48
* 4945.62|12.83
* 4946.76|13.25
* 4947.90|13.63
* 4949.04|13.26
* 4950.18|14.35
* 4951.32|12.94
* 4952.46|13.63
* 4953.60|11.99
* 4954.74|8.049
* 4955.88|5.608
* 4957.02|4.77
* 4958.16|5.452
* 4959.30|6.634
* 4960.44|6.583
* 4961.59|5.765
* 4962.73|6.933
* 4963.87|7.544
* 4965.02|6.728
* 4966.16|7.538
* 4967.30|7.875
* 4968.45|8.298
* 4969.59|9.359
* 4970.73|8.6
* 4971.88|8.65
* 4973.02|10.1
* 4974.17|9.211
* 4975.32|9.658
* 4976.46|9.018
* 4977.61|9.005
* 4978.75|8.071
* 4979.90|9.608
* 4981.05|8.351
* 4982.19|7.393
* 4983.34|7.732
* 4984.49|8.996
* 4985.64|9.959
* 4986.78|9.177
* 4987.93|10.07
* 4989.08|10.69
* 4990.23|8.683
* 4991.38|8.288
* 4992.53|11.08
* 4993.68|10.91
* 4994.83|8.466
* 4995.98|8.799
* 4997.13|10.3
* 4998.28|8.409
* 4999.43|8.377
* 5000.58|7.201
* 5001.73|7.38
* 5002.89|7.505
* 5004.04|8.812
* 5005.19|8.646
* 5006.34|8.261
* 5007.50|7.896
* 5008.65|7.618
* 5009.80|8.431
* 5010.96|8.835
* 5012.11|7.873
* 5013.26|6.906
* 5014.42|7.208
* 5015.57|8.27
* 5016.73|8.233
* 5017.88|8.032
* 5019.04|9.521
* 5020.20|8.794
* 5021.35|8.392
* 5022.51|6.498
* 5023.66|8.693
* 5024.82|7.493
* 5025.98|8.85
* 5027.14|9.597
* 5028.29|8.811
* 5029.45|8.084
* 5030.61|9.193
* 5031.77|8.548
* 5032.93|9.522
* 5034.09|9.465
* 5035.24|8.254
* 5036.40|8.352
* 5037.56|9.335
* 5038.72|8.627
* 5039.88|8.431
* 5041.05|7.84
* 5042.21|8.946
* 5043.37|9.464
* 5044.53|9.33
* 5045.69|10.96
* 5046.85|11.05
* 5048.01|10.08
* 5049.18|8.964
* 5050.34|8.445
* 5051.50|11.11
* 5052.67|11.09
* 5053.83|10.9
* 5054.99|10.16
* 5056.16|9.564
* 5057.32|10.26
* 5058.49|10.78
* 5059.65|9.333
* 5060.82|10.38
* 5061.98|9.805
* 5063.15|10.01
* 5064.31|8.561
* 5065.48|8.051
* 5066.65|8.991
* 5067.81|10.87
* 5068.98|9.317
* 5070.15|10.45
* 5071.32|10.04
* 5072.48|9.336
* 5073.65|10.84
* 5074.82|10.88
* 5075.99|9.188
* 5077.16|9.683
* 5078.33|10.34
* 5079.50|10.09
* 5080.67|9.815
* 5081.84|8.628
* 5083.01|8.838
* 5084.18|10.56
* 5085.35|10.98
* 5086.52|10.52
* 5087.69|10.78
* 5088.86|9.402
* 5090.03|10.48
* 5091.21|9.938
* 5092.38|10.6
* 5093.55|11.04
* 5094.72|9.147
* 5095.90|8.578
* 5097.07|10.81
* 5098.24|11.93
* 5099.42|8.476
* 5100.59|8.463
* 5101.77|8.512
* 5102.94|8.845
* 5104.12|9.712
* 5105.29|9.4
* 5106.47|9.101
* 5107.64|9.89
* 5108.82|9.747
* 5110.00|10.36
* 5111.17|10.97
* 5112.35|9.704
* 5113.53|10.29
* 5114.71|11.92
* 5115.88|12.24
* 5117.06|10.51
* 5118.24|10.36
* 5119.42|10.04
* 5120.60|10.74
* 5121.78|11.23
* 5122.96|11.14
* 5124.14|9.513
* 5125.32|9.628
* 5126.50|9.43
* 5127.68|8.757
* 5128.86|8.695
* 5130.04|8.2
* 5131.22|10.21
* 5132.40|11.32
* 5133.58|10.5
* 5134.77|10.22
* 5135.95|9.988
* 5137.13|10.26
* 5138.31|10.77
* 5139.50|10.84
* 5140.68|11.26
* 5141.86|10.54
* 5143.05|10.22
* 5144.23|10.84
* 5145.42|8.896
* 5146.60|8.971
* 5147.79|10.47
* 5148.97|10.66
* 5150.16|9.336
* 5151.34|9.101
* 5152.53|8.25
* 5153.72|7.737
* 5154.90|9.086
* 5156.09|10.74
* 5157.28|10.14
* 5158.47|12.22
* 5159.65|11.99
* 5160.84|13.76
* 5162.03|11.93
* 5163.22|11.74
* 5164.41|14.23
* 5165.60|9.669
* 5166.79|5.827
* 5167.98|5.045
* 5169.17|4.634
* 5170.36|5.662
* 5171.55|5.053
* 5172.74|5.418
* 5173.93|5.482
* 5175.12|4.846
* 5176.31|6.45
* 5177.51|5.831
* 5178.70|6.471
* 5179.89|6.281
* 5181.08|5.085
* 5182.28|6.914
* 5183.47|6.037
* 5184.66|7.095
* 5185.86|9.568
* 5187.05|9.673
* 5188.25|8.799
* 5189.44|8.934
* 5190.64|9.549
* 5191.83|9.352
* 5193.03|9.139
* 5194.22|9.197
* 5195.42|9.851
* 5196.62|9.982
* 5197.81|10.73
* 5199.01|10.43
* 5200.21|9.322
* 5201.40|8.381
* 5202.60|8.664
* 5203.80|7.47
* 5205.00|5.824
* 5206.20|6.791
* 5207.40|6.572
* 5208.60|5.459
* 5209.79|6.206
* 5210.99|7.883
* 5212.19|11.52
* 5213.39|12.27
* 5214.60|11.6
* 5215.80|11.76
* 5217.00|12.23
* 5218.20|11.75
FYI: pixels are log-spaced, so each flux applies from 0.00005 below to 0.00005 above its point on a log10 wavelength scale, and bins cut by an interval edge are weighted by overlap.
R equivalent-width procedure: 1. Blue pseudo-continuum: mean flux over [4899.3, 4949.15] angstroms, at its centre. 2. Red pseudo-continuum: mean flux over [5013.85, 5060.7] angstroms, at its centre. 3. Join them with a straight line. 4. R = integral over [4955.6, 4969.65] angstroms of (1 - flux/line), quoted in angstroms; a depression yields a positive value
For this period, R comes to 5.09 angstroms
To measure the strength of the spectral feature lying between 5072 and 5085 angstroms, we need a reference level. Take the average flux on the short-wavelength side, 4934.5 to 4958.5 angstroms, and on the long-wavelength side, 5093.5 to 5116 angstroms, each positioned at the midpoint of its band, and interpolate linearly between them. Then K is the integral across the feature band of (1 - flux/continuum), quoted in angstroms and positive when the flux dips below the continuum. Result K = 0.4 angstroms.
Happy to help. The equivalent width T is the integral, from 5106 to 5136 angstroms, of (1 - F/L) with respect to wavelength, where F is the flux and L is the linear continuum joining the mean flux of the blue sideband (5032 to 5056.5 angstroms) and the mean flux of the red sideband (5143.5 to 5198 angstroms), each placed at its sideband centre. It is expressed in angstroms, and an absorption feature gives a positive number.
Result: -4.1 angstroms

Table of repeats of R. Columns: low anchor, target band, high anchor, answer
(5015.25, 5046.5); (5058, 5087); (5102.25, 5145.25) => -1.4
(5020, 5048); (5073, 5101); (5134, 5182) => -3.5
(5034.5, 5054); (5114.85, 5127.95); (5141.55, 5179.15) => -2.1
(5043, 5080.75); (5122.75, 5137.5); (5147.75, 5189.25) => -1.5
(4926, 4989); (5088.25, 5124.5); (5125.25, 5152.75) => -0.6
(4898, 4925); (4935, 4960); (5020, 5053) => -2.7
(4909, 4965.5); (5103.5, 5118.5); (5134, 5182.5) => -1.7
